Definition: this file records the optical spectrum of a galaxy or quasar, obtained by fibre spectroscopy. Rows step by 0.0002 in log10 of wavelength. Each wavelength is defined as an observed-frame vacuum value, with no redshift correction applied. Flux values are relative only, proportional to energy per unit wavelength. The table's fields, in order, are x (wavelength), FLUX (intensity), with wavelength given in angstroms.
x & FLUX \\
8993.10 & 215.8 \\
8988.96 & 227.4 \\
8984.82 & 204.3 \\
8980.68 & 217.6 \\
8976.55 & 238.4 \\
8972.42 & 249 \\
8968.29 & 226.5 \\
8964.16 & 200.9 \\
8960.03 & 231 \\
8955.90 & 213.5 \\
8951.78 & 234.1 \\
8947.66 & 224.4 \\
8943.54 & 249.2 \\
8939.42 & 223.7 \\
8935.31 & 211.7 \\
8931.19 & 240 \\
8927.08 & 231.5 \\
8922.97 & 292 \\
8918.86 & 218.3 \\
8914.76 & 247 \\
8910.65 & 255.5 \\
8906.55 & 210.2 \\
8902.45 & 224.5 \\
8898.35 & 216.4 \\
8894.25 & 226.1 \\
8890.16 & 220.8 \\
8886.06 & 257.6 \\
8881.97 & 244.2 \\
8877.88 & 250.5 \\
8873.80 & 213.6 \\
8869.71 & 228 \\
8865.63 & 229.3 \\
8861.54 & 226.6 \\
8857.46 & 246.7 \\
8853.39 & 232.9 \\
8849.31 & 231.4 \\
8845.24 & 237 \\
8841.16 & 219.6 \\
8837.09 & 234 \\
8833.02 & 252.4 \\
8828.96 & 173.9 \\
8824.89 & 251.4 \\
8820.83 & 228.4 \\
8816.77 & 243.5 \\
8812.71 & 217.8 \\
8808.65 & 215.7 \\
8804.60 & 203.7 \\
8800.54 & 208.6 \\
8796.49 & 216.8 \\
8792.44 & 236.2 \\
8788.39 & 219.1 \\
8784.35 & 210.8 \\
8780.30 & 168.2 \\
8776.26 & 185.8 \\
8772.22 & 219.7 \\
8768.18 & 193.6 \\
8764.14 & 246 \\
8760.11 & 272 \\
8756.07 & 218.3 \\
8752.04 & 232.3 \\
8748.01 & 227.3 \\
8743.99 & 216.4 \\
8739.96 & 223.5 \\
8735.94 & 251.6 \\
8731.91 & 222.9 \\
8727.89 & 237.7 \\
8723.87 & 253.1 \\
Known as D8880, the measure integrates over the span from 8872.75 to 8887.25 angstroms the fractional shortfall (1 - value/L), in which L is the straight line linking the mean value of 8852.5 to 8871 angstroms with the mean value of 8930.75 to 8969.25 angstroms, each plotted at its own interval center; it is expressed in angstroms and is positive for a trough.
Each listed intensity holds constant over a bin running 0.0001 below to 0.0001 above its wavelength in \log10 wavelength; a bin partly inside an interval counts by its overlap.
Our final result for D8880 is -0.70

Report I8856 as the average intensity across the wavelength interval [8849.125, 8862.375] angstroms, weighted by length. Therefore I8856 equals 236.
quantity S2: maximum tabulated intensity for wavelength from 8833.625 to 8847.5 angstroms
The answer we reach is 237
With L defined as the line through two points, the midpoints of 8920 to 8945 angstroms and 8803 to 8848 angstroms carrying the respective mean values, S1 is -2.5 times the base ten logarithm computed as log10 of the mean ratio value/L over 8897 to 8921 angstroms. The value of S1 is 0.04 mag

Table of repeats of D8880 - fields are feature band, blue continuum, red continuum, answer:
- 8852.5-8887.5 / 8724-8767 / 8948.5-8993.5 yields -1.2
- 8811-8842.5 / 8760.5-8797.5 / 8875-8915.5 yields -0.8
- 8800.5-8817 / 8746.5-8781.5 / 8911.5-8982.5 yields 0.5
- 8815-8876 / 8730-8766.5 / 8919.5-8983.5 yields 0.8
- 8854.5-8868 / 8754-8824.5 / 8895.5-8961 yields -0.5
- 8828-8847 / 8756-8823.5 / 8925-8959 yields -0.4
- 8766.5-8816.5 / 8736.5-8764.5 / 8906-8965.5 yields 5.2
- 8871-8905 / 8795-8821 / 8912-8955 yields -0.2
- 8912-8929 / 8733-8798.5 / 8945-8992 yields -1.8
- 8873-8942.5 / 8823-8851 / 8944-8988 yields -2.6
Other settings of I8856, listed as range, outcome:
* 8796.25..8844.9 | 223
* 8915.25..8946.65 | 238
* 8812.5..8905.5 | 231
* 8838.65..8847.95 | 229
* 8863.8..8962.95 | 233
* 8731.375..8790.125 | 220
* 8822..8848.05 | 228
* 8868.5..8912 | 231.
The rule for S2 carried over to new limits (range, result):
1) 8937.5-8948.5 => 249.2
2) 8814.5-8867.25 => 252.4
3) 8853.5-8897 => 257.6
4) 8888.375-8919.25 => 255.5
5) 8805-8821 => 243.5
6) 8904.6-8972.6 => 292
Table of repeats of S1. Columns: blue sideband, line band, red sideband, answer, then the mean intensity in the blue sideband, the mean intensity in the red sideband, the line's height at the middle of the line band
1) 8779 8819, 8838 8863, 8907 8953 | -0.04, 215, 238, 224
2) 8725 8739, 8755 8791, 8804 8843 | 0.08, 237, 225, 232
